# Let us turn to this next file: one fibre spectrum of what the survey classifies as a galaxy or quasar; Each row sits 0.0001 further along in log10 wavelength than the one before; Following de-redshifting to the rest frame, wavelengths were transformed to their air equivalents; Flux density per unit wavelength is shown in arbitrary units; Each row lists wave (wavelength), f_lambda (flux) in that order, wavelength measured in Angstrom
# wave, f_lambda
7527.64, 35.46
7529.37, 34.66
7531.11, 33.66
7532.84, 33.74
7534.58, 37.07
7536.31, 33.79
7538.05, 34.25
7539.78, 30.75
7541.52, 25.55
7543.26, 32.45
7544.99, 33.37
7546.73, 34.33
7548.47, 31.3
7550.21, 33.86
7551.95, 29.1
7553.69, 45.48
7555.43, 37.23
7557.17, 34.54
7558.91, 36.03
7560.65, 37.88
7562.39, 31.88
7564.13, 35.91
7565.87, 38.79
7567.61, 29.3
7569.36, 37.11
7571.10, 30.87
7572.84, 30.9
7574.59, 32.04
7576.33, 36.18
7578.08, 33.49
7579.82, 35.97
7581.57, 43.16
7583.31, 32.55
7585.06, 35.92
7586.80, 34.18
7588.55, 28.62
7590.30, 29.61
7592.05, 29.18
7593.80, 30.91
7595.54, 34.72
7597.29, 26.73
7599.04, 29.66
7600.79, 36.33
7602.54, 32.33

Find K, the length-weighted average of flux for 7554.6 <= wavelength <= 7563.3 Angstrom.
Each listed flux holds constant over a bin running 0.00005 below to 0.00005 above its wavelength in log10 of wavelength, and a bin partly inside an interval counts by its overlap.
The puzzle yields 35.5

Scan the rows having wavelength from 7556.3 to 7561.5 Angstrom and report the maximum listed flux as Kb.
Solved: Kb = 37.88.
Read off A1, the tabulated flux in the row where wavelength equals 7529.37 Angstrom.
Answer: 34.66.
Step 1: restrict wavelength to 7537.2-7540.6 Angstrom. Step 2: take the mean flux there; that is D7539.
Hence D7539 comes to 32.6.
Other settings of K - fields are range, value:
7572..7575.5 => 31.5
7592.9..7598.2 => 30.8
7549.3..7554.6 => 36.1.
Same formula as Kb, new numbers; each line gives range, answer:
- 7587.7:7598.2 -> 34.72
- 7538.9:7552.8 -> 34.33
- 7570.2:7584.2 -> 43.16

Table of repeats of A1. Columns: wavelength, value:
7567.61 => 29.3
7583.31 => 32.55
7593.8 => 30.91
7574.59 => 32.04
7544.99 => 33.37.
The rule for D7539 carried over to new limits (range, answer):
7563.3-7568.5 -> 34.6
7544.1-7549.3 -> 33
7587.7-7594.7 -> 29.6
